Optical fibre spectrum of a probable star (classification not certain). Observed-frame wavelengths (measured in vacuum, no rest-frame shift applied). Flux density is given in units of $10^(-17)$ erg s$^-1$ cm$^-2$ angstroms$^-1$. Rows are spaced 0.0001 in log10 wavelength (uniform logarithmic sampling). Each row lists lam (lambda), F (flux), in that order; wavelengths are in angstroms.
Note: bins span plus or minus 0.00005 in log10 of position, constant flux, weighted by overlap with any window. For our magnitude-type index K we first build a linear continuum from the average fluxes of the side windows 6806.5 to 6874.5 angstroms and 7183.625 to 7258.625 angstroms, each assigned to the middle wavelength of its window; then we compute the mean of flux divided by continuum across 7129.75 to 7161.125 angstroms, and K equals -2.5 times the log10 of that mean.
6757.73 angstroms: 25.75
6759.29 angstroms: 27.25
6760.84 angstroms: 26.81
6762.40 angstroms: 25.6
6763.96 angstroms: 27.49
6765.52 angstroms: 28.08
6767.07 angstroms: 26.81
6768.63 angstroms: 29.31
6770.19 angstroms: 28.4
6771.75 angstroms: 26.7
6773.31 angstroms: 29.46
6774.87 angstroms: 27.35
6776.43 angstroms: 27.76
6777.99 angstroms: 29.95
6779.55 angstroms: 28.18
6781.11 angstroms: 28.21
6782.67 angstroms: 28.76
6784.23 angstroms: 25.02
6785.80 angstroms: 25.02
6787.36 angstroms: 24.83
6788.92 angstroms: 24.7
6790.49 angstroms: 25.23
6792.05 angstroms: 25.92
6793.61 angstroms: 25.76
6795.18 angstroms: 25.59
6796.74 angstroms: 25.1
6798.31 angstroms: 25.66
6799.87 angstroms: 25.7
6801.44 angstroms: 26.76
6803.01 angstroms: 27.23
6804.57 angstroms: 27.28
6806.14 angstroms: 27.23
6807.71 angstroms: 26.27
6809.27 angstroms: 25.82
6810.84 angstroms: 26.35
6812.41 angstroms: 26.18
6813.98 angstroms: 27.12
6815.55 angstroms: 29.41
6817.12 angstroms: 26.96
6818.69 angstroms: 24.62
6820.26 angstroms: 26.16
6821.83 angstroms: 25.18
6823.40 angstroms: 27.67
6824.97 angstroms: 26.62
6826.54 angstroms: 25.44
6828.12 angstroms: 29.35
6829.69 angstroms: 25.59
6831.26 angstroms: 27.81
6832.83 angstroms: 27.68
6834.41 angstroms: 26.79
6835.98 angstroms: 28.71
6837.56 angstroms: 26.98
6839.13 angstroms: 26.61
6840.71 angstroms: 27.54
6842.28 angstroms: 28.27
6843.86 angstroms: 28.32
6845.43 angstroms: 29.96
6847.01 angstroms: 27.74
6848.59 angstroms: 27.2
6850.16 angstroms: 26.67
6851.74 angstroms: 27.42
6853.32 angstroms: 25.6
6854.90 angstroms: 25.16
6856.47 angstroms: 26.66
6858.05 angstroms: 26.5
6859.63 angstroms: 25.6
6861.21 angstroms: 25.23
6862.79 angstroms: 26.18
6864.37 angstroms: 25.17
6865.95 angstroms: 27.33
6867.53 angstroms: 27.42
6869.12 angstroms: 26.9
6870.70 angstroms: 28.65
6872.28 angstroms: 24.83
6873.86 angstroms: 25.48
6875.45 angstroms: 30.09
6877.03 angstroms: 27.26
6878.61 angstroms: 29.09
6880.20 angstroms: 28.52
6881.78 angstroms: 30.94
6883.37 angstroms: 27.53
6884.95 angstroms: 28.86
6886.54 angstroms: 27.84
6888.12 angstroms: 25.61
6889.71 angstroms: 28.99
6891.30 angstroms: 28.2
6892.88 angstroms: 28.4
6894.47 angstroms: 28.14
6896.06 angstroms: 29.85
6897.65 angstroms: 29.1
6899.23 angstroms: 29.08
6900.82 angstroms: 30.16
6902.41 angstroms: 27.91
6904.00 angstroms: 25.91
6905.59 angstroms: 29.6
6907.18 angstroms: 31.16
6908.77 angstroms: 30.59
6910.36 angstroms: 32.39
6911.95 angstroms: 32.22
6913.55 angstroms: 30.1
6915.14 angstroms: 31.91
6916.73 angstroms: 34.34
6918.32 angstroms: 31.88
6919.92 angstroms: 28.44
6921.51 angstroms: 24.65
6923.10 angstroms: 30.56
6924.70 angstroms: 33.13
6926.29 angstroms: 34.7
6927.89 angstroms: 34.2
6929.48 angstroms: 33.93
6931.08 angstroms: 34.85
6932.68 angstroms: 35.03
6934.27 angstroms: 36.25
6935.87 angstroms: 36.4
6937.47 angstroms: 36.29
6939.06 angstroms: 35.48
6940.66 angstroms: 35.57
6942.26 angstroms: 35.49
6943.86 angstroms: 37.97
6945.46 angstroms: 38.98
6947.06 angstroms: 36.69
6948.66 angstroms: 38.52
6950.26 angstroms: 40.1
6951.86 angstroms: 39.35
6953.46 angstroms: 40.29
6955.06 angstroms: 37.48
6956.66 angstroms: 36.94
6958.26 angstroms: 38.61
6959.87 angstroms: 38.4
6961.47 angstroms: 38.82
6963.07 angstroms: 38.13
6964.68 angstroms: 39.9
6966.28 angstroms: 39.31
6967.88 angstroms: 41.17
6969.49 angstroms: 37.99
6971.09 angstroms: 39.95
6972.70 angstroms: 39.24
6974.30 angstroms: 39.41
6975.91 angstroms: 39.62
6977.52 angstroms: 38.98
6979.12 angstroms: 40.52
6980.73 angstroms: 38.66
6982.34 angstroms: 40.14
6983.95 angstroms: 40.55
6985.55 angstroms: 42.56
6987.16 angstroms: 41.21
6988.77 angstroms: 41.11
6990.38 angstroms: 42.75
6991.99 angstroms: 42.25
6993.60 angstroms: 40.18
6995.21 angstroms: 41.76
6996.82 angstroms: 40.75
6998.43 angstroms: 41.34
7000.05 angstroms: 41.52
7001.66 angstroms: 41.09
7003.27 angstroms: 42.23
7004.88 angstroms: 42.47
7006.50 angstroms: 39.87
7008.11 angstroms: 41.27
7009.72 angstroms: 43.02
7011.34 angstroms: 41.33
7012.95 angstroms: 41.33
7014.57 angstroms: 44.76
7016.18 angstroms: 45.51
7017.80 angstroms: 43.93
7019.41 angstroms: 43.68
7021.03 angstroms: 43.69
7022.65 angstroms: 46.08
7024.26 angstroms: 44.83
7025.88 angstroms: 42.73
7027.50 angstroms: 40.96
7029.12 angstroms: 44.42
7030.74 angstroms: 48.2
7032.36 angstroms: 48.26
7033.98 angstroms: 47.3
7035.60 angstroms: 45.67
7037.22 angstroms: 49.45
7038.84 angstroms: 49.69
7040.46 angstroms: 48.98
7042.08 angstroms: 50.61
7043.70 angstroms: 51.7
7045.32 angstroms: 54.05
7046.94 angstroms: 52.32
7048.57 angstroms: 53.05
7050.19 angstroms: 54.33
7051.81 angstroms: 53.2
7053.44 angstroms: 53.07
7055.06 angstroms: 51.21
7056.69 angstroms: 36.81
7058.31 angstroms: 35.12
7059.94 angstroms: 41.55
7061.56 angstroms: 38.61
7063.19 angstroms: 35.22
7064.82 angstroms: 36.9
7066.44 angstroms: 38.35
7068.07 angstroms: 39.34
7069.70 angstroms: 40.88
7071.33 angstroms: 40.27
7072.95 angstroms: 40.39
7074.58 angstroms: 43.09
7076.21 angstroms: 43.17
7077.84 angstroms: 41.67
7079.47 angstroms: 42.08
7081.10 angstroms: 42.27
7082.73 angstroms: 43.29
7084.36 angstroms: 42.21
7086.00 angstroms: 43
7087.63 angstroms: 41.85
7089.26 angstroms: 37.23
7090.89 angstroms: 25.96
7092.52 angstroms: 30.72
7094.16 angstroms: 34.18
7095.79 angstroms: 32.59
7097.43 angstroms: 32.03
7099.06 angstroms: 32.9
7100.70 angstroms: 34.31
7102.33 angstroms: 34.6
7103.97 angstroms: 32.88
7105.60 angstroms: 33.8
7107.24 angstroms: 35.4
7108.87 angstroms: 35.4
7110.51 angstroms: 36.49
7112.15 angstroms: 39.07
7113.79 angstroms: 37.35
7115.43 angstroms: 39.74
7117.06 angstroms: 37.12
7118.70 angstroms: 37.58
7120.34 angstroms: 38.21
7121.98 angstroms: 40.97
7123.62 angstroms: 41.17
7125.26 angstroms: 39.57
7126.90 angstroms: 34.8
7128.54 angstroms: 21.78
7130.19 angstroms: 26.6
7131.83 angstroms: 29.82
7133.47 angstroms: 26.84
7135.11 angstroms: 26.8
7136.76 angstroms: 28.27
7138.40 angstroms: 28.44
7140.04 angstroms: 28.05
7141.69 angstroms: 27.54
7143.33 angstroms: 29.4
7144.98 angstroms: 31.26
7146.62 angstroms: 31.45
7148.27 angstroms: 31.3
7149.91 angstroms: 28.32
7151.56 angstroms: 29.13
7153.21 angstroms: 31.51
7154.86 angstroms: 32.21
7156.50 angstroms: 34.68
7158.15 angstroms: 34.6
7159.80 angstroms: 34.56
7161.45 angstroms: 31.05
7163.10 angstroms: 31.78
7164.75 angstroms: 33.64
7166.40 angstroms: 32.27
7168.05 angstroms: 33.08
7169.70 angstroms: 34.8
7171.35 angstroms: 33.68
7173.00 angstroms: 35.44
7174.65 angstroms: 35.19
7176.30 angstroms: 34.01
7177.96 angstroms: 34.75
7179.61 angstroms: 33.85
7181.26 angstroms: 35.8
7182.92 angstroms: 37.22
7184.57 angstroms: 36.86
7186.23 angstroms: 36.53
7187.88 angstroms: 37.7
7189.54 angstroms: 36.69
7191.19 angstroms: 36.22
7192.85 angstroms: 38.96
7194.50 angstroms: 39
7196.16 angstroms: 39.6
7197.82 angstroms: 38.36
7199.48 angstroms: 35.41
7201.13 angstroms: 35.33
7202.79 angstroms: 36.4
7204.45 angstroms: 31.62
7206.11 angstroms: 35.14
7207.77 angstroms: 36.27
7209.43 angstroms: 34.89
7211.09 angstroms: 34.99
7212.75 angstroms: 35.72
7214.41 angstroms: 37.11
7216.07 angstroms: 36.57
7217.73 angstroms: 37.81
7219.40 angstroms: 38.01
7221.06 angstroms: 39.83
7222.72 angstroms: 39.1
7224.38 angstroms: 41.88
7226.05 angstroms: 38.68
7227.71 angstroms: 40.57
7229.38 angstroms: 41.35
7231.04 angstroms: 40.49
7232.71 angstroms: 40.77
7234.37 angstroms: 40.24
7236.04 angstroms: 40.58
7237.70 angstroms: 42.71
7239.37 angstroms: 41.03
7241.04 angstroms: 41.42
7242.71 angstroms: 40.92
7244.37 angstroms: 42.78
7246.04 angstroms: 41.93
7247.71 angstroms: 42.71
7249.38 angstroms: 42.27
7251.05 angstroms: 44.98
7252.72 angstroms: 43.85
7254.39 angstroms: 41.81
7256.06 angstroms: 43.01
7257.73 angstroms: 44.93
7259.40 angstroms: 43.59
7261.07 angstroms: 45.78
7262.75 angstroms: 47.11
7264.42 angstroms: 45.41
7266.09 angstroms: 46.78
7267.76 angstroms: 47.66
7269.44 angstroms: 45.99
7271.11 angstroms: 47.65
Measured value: 0.217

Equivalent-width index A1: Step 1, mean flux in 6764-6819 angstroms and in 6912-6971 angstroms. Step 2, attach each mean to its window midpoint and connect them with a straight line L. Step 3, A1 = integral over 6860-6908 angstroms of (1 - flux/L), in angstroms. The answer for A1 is 6.6 angstroms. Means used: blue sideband 26.8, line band 28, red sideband 35.9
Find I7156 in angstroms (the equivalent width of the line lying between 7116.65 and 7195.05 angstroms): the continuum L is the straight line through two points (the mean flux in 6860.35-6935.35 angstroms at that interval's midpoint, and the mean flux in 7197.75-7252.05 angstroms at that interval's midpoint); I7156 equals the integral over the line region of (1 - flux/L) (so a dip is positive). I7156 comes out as 7.95 angstroms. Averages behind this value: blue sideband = 29.6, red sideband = 39.1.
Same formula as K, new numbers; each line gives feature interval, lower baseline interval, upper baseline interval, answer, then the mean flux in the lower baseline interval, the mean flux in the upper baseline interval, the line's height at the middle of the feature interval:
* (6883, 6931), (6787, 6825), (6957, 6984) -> 0.142 mag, 26.2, 39.3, 34.2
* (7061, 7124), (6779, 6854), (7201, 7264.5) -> -0.061 mag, 26.8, 40.2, 35.7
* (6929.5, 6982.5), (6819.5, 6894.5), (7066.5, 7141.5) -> -0.234 mag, 27.3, 35.8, 30.7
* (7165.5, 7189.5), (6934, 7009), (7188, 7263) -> 0.131 mag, 39.5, 39.7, 39.6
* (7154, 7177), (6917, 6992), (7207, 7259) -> 0.178 mag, 37.4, 40.3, 39.6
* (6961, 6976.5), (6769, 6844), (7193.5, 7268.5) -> -0.224 mag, 26.9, 40.4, 32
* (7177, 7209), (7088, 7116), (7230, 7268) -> 0.098 mag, 34.5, 43.1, 39.8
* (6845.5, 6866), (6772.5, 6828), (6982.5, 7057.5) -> 0.182 mag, 26.6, 45.1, 31.3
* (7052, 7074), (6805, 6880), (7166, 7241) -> -0.227 mag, 27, 37.2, 33.2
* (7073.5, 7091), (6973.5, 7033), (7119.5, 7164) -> -0.141 mag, 42.2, 31.5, 36.1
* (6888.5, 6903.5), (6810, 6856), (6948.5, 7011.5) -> 0.141 mag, 27.1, 40.2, 32.7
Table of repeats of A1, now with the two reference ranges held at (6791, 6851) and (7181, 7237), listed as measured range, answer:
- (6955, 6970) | -3.85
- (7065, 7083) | -3.80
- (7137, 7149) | 2.12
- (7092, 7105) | 0.58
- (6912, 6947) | -4.58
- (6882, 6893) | 0.26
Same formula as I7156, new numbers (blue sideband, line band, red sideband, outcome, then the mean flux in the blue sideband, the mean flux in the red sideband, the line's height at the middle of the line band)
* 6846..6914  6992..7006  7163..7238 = -4.5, 28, 36.9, 31.3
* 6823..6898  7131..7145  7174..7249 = 2.9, 27.4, 38.1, 35.9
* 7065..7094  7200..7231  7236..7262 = 3.6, 39.6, 42.8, 42.2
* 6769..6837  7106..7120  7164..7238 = -1.0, 26.8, 37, 34.7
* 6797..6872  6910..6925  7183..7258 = -0.7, 26.8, 39.1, 29.5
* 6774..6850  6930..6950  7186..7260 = -3.7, 26.9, 39.3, 30.8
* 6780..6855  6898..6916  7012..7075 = 2.1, 26.7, 45.1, 34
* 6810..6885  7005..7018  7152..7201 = -4.8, 27.1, 35.1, 31.1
